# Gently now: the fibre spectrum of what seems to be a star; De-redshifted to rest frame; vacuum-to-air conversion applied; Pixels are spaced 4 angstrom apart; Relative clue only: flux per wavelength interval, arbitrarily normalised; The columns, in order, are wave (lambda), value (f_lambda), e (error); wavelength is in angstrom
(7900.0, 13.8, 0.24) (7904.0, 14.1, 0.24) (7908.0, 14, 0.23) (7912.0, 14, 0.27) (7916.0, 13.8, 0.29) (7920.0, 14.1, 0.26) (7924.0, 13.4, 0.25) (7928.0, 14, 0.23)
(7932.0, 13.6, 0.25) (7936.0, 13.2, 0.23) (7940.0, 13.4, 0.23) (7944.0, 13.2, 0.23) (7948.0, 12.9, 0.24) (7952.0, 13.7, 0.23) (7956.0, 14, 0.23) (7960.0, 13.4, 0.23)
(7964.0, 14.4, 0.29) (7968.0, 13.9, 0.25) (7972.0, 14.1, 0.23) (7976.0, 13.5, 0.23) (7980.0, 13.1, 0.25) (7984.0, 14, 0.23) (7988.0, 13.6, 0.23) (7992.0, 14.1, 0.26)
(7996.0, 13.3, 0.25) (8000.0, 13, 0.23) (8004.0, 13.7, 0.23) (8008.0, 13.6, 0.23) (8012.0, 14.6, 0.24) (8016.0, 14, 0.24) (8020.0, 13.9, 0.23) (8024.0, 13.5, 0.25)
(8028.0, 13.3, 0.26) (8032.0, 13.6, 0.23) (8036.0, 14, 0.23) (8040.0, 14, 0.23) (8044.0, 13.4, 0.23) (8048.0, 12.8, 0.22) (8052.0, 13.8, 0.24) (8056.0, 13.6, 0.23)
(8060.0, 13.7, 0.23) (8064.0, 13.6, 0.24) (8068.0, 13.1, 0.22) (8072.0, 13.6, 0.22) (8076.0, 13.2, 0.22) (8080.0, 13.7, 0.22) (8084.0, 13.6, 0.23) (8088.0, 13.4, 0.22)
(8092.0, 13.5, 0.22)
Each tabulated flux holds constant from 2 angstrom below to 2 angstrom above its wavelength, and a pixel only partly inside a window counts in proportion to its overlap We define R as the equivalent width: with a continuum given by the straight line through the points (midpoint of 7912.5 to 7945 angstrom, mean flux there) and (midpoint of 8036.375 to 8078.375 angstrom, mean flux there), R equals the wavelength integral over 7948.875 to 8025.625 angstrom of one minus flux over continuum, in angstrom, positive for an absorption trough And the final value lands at -1.0 angstrom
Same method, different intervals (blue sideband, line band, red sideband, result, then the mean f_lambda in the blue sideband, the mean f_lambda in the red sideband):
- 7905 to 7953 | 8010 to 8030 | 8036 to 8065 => -0.39 angstrom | 13.6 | 13.6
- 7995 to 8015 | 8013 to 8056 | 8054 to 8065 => 0.01 angstrom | 13.7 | 13.6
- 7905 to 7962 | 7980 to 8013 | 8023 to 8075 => -0.23 angstrom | 13.6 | 13.5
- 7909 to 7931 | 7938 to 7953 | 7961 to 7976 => 0.71 angstrom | 13.9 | 14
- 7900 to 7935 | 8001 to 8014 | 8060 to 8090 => -0.24 angstrom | 13.9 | 13.5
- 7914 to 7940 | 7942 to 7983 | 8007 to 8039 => 0.28 angstrom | 13.7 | 13.8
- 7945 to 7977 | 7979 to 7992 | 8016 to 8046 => 0.03 angstrom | 13.7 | 13.7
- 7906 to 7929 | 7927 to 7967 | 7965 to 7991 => 0.68 angstrom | 13.9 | 13.7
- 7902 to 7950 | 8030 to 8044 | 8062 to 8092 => -0.30 angstrom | 13.6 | 13.5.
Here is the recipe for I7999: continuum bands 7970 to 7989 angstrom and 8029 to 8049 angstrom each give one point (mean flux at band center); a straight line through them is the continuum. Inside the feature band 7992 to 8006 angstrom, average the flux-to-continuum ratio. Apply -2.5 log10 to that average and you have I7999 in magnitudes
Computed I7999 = 0.02 mag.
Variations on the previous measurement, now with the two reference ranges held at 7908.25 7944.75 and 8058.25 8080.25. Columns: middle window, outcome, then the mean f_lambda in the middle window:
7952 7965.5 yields -0.021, 13.9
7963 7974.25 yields -0.038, 14.1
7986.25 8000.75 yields 0.002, 13.5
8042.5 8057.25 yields 0.008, 13.4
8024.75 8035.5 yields -0.001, 13.5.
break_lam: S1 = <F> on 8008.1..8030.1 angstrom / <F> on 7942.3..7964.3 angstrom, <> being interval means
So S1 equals 1.02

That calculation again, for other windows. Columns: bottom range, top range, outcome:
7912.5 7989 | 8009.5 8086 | 1.00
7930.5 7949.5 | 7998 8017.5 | 1.04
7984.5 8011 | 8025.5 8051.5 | 0.99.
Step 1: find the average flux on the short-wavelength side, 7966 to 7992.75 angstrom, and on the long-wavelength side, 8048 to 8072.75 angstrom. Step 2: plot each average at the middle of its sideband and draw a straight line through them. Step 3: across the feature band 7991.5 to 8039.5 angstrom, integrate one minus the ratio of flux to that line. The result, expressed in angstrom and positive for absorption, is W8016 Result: -0.3 angstrom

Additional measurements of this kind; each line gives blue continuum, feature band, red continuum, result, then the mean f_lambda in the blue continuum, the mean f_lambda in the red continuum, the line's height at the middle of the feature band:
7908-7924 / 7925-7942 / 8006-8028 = 0.4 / 13.9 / 13.9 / 13.9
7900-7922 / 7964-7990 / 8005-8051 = 0.1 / 14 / 13.7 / 13.8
